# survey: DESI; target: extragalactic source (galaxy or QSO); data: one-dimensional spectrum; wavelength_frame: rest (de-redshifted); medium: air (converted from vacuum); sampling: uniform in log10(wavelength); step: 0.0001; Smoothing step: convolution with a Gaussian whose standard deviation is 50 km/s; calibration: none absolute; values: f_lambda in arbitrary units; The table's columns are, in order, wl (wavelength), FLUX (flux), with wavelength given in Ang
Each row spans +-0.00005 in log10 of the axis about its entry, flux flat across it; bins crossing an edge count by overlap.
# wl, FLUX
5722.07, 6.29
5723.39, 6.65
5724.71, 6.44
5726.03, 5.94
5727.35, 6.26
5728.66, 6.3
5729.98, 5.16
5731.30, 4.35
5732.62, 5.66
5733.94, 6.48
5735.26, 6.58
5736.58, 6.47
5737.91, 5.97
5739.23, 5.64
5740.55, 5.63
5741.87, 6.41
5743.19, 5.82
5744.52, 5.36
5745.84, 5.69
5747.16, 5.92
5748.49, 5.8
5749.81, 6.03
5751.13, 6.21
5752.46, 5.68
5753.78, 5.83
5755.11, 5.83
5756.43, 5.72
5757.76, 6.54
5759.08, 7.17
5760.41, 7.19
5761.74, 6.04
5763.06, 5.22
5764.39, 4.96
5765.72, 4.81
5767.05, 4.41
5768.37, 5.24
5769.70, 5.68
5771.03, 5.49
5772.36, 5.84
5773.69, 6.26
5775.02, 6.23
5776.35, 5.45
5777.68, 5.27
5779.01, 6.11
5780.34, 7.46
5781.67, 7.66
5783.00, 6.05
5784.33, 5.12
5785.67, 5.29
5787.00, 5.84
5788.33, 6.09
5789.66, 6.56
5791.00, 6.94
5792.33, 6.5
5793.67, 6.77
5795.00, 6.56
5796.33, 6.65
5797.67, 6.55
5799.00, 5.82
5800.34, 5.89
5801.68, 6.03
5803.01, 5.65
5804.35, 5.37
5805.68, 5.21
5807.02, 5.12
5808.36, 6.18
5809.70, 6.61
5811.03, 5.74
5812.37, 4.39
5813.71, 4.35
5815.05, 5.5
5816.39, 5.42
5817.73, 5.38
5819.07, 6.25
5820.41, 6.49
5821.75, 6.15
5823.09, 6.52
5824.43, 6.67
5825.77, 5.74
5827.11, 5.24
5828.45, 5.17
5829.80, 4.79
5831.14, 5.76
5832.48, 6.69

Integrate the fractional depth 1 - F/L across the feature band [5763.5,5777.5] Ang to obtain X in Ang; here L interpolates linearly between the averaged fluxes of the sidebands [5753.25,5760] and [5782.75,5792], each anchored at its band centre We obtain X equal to 1.6 Ang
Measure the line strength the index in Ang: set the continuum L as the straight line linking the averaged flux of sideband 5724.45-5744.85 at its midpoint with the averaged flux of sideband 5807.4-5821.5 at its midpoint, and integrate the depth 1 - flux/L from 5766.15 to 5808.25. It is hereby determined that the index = -1.8 Ang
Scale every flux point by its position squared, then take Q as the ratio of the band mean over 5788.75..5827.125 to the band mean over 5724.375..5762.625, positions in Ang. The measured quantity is 1.0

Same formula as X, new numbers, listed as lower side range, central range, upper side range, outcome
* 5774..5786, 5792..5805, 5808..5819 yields -0.94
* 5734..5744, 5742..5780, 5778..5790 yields 2.12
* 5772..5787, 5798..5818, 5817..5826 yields 2.01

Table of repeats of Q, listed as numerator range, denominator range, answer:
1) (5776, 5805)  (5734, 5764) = 1.04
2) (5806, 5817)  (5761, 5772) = 1.04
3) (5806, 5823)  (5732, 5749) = 0.97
